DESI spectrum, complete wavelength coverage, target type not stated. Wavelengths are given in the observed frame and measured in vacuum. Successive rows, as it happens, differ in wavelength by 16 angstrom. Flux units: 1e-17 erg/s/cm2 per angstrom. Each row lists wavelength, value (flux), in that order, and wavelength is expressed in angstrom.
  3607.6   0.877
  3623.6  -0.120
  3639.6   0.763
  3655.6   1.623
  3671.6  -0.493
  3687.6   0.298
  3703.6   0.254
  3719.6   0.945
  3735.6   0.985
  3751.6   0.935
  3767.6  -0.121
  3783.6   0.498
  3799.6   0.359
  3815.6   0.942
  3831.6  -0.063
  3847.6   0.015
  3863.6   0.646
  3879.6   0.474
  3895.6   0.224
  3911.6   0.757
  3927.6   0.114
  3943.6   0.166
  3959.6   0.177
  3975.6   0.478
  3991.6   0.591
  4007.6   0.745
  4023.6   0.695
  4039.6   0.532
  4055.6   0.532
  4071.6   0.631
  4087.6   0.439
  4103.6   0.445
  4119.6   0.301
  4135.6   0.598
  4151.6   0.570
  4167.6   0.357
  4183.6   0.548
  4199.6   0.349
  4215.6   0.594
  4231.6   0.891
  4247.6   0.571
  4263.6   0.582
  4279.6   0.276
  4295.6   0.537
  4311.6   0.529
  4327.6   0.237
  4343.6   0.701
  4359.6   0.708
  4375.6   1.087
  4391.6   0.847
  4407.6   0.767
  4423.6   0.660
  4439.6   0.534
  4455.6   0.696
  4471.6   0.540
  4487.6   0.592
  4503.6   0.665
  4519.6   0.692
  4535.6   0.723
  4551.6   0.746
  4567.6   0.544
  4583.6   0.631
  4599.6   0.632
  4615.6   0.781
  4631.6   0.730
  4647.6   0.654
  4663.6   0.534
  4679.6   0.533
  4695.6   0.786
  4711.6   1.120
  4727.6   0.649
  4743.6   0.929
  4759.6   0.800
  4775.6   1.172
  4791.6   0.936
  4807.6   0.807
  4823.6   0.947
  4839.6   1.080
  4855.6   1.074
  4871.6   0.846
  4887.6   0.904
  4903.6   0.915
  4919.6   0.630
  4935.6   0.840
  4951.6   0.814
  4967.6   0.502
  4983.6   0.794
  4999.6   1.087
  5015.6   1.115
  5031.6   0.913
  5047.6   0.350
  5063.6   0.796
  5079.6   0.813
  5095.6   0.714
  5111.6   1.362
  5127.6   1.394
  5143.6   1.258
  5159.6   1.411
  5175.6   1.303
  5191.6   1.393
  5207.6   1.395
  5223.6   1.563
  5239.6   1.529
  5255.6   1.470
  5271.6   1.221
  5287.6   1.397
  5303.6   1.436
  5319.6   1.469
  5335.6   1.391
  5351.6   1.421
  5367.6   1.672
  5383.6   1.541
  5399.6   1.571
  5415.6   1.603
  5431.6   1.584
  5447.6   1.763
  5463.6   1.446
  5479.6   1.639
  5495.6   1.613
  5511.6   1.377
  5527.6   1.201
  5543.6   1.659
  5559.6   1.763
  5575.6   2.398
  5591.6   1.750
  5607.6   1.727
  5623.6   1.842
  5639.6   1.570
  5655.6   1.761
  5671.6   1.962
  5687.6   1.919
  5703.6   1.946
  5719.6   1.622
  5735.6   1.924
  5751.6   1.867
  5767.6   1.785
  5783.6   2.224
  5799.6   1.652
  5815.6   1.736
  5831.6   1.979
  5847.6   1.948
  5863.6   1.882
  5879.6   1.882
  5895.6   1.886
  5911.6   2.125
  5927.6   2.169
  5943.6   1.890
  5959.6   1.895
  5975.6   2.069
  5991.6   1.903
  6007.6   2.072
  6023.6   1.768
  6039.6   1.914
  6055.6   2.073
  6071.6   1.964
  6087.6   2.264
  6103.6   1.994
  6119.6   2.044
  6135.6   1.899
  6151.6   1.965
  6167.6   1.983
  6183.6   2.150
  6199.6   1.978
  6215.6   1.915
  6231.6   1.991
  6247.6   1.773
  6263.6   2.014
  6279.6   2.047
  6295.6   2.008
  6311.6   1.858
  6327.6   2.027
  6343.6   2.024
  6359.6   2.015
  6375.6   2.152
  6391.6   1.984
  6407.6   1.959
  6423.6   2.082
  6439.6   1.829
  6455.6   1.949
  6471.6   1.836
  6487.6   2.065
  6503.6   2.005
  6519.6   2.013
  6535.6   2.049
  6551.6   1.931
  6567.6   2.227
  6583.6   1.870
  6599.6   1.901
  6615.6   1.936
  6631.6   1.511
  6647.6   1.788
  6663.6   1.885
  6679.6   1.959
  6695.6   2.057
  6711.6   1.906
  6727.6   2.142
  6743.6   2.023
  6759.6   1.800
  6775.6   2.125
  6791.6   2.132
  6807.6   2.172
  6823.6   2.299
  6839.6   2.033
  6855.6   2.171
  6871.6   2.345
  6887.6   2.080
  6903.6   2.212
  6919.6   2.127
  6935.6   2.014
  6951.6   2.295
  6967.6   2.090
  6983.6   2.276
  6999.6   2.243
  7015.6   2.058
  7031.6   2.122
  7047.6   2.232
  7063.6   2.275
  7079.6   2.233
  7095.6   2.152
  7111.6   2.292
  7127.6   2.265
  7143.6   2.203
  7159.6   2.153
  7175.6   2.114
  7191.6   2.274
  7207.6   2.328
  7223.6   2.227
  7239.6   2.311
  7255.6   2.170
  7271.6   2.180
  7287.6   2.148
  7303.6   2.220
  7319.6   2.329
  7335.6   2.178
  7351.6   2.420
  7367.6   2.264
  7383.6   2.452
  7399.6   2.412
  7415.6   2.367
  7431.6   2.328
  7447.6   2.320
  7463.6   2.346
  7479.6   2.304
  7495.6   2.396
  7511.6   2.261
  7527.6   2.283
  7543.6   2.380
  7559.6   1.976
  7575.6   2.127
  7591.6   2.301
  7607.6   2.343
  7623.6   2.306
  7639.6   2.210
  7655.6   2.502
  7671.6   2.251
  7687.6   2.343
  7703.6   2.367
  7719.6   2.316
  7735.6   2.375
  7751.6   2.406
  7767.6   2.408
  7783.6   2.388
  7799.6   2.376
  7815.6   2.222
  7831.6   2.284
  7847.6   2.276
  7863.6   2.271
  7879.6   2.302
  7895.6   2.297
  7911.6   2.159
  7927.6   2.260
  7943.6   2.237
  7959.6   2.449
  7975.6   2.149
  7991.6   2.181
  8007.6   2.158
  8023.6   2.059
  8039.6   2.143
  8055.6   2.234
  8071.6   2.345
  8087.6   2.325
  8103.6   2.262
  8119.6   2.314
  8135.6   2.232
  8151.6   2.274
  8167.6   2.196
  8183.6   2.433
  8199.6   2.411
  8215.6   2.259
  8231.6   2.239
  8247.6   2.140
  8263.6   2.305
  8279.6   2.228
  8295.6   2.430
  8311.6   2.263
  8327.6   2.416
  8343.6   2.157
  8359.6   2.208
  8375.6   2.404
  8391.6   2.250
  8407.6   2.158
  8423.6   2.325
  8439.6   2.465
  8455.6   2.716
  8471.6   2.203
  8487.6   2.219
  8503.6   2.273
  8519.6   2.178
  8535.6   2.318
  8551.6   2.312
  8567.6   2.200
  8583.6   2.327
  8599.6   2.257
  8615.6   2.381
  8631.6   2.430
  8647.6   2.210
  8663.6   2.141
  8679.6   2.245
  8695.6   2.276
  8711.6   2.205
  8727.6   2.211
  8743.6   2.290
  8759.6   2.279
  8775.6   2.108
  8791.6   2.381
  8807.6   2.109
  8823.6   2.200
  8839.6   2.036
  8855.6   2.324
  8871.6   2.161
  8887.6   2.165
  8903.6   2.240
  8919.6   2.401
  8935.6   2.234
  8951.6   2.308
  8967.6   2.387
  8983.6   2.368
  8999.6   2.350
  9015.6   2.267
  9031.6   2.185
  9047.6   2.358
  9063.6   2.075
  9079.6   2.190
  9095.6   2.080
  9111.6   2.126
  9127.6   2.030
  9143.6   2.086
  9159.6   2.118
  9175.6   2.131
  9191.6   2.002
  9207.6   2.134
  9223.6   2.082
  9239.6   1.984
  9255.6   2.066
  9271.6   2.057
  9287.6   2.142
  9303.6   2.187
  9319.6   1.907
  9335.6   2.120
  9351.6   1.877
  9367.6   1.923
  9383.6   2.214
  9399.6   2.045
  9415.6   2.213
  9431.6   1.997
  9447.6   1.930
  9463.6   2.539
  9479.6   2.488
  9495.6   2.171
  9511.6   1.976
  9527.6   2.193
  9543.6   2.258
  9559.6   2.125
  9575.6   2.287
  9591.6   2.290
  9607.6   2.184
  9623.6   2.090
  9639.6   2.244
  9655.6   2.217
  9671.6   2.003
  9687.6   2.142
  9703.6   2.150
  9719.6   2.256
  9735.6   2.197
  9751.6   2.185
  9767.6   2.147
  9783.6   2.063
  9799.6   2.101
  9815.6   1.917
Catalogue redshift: 0.28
